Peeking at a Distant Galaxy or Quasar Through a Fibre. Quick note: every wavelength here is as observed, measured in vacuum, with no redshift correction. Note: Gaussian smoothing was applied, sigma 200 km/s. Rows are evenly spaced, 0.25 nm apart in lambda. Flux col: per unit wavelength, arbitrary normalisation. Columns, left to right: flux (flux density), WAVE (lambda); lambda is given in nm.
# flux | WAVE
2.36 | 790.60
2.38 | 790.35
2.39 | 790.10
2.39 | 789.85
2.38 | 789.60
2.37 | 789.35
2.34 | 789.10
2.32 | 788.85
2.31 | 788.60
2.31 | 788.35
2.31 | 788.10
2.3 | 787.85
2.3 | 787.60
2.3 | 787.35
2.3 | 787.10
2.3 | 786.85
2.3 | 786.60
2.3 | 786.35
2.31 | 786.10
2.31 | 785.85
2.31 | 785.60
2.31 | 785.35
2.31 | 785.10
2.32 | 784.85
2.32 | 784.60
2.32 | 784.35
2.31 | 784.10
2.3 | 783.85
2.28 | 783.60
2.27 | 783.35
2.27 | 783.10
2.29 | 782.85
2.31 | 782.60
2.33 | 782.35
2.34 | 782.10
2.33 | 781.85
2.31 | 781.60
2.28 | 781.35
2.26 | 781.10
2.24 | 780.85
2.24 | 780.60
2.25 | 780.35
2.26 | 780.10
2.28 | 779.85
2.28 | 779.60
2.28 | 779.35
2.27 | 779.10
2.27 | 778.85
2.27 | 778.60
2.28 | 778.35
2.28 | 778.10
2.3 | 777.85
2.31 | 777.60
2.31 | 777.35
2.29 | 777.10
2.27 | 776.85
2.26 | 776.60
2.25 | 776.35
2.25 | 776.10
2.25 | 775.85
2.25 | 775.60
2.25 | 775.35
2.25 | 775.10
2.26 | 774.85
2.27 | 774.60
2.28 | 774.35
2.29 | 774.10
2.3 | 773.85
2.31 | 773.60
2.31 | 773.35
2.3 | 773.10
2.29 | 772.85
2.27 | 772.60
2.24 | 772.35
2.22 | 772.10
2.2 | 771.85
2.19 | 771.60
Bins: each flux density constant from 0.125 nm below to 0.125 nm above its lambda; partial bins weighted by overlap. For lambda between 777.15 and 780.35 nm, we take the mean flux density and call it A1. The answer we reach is 2.28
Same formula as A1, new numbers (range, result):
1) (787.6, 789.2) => 2.31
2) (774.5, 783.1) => 2.28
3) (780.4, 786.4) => 2.3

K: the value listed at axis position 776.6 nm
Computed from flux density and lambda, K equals 2.26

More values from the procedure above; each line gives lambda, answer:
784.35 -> 2.32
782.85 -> 2.29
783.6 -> 2.28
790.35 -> 2.38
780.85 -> 2.24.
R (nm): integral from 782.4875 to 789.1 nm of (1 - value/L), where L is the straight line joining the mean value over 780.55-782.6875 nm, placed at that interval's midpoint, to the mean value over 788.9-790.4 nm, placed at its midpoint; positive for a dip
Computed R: 0.09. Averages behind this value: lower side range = 2.29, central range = 2.3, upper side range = 2.37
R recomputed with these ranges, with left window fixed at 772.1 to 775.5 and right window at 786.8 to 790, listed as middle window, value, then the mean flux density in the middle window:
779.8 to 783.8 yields 0.03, 2.28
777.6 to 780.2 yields 0.02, 2.28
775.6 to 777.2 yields 0.02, 2.26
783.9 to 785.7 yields 0.00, 2.31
